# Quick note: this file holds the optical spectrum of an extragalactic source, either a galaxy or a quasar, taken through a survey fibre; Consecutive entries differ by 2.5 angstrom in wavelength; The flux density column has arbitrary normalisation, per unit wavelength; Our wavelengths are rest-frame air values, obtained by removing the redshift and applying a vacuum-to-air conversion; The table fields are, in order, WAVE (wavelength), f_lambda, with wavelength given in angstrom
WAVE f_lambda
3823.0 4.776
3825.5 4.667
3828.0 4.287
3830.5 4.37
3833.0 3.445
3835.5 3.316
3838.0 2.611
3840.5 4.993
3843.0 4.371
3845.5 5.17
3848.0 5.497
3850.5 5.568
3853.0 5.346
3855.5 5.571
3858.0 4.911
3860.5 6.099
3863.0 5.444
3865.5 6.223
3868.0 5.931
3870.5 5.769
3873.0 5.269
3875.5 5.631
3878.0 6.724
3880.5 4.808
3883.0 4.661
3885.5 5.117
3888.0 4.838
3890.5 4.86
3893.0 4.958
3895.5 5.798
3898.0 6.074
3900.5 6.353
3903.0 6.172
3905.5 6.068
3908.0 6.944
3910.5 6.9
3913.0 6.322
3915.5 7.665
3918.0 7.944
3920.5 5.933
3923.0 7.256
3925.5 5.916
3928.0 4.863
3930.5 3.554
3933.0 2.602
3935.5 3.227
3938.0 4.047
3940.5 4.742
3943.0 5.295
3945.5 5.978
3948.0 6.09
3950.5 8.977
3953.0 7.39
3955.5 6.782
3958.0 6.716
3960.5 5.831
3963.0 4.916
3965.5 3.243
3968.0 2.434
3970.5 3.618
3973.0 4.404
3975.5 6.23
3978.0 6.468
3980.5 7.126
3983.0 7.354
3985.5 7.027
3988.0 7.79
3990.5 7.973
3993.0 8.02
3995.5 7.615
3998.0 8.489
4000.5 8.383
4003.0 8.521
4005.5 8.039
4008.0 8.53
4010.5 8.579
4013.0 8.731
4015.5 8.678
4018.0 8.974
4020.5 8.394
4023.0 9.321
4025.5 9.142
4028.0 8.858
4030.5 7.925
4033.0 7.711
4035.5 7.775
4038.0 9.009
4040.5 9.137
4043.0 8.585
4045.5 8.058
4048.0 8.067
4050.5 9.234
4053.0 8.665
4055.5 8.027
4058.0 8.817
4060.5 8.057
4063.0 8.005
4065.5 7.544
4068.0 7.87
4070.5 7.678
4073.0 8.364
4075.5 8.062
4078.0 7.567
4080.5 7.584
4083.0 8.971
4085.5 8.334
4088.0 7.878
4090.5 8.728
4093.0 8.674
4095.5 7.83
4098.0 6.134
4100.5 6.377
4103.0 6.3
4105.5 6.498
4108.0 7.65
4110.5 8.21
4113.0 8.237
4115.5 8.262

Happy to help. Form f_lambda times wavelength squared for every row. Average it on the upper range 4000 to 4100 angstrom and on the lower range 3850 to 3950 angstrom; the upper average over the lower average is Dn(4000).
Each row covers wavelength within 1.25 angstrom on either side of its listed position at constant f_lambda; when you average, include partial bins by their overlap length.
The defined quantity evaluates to 1.59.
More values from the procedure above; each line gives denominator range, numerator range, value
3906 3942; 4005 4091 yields 1.60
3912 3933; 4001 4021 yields 1.50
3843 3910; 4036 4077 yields 1.62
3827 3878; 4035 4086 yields 1.82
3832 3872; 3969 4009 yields 1.53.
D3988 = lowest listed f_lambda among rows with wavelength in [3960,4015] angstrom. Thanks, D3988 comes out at 2.434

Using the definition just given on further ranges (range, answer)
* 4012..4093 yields 7.544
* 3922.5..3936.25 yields 2.602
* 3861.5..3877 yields 5.269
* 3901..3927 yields 5.916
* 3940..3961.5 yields 4.742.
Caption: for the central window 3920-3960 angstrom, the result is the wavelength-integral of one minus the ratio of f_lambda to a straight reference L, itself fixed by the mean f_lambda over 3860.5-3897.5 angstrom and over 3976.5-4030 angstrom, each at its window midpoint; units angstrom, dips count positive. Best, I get 7.2 angstrom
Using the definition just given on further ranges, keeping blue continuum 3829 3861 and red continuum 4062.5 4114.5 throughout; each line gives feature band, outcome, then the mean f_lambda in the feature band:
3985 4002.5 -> -3.8 angstrom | 7.96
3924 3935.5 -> 3.1 angstrom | 4.19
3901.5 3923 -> -4.8 angstrom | 6.77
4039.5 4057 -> -3.2 angstrom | 8.53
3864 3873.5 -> -1.6 angstrom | 5.83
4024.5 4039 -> -2.8 angstrom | 8.38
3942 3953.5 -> -1.5 angstrom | 6.74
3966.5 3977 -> 3.5 angstrom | 4.2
